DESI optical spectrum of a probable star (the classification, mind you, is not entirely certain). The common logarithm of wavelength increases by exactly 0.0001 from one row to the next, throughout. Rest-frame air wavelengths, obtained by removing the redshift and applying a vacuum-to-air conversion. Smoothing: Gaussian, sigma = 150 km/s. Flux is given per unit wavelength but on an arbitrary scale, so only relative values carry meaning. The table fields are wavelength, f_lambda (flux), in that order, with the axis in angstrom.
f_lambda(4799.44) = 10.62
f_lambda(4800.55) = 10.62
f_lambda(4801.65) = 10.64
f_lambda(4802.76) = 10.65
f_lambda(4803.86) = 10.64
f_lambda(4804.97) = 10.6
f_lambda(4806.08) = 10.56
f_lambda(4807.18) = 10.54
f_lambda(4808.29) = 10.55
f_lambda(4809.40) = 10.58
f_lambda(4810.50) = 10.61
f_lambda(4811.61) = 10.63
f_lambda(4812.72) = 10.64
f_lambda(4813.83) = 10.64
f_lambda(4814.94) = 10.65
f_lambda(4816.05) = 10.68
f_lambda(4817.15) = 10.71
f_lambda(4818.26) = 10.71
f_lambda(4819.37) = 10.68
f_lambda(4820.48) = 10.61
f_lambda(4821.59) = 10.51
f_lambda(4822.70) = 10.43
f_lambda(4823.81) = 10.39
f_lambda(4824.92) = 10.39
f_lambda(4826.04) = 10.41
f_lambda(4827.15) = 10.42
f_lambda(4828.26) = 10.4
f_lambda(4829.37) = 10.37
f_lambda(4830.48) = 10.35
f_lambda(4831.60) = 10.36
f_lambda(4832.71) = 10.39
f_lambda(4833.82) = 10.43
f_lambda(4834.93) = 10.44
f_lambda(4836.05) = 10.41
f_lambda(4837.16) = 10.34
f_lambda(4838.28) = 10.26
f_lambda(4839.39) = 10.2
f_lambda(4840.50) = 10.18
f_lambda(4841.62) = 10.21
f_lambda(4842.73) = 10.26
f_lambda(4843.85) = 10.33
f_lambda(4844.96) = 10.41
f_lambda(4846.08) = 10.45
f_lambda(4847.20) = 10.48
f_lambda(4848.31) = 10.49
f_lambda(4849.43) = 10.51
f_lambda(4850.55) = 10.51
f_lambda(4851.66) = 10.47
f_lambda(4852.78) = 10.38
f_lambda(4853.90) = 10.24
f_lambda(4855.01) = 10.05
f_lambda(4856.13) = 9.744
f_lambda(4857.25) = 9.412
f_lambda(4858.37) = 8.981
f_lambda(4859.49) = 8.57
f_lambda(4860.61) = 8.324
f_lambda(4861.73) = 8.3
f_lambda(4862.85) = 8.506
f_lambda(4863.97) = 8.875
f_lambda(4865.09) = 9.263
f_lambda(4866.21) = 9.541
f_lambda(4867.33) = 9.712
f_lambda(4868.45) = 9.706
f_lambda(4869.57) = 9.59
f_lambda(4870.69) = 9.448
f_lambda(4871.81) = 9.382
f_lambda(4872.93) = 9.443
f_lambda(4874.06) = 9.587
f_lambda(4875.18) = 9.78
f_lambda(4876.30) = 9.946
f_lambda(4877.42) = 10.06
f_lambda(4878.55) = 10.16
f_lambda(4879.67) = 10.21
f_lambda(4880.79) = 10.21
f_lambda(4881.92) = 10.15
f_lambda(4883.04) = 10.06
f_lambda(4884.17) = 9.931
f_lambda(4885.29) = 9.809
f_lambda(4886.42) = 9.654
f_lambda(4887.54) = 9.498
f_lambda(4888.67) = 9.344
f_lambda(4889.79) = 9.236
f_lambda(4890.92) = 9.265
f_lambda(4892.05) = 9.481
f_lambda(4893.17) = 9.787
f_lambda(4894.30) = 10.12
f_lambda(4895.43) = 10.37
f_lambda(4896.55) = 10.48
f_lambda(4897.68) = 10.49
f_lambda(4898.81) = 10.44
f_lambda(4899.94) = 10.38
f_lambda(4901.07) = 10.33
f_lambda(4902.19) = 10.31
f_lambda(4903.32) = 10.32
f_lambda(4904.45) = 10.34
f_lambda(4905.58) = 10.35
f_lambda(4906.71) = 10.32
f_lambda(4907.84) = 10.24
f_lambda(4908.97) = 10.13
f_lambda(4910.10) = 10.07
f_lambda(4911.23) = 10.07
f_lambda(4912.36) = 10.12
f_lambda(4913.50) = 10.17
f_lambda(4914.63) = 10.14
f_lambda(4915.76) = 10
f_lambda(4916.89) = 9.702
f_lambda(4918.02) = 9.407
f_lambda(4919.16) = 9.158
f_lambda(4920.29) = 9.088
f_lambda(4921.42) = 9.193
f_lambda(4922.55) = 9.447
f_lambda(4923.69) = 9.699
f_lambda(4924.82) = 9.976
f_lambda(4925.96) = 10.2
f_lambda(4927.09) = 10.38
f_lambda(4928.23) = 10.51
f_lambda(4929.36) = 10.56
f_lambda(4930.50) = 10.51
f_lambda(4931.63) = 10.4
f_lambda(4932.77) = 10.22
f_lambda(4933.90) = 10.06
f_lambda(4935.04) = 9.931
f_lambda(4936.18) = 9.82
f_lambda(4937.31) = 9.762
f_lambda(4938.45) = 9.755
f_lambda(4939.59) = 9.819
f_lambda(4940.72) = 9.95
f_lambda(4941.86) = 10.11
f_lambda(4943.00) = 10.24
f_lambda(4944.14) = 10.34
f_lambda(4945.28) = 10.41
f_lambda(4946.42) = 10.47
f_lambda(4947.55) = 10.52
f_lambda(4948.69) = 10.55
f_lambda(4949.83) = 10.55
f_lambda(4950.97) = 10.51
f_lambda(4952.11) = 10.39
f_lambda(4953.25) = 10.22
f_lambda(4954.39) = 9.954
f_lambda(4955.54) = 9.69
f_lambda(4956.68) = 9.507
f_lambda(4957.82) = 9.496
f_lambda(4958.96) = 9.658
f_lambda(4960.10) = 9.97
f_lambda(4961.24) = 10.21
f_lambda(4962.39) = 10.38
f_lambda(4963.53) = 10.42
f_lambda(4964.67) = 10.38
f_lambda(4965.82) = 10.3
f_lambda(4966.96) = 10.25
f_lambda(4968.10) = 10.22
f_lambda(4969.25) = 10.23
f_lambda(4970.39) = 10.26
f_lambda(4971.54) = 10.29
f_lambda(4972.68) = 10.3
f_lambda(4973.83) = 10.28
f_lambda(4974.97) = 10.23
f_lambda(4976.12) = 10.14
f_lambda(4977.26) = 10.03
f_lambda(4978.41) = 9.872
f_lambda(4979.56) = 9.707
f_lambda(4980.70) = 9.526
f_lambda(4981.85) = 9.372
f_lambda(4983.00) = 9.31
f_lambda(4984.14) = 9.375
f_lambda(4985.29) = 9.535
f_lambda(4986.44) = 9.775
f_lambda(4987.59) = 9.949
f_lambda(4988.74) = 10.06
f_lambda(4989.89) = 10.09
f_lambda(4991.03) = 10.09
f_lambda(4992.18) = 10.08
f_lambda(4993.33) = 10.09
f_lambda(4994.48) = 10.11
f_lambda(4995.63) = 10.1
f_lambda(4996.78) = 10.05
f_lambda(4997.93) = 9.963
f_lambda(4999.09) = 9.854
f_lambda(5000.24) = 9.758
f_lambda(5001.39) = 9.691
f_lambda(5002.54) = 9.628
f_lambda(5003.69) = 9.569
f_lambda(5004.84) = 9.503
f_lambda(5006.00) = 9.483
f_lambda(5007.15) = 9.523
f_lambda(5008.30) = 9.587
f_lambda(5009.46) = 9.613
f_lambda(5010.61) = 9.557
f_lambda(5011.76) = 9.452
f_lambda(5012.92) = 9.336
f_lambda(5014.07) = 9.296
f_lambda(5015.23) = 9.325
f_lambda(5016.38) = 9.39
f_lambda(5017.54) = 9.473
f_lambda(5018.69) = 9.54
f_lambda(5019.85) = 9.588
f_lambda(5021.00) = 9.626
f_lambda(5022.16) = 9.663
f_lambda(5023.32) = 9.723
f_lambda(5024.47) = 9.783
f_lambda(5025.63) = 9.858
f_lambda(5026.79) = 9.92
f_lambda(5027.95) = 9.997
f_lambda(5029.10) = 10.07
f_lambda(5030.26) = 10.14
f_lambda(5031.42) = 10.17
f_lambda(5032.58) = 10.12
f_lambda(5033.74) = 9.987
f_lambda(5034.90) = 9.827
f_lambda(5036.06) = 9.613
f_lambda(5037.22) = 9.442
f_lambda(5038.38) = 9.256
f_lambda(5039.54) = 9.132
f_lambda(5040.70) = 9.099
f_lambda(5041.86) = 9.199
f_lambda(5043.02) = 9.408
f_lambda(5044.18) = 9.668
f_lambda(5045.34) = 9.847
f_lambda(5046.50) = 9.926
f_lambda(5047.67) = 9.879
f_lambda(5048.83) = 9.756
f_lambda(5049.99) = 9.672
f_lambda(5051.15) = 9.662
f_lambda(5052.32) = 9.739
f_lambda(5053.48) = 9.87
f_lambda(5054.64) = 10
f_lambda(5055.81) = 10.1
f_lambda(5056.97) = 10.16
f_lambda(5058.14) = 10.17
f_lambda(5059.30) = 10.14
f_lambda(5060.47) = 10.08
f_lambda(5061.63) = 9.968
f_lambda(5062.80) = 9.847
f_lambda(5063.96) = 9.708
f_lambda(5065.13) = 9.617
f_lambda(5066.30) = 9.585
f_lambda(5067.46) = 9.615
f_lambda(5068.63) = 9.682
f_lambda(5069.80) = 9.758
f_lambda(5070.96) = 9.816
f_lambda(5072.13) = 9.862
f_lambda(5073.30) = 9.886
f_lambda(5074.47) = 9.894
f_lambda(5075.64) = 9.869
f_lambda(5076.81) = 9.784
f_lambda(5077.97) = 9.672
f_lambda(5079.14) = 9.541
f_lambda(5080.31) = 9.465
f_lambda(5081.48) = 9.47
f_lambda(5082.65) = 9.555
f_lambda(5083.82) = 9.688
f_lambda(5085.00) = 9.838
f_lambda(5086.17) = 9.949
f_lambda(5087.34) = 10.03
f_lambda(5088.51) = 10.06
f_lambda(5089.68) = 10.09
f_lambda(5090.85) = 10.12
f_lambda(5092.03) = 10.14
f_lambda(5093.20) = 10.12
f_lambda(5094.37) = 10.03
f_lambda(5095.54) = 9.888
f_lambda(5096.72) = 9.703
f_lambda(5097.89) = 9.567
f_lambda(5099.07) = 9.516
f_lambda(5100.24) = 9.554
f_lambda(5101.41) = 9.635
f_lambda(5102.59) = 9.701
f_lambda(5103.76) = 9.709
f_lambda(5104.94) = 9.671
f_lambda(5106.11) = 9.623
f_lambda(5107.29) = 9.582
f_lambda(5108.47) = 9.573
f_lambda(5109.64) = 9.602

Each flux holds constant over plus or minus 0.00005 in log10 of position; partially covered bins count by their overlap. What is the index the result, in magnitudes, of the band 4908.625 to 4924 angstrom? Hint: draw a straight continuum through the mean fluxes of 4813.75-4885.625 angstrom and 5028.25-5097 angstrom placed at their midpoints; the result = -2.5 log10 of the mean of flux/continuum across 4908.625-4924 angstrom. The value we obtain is 0.03 mag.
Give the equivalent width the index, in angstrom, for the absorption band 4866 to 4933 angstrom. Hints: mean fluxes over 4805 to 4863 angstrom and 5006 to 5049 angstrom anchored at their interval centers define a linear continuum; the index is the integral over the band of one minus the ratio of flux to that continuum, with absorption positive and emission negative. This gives 0.6 angstrom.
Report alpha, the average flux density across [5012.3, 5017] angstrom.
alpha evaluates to 9.33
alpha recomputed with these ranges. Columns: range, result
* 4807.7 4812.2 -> 10.6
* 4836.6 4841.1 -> 10.2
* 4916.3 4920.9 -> 9.35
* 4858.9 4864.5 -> 8.51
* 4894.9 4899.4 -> 10.4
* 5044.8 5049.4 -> 9.84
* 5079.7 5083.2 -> 9.5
